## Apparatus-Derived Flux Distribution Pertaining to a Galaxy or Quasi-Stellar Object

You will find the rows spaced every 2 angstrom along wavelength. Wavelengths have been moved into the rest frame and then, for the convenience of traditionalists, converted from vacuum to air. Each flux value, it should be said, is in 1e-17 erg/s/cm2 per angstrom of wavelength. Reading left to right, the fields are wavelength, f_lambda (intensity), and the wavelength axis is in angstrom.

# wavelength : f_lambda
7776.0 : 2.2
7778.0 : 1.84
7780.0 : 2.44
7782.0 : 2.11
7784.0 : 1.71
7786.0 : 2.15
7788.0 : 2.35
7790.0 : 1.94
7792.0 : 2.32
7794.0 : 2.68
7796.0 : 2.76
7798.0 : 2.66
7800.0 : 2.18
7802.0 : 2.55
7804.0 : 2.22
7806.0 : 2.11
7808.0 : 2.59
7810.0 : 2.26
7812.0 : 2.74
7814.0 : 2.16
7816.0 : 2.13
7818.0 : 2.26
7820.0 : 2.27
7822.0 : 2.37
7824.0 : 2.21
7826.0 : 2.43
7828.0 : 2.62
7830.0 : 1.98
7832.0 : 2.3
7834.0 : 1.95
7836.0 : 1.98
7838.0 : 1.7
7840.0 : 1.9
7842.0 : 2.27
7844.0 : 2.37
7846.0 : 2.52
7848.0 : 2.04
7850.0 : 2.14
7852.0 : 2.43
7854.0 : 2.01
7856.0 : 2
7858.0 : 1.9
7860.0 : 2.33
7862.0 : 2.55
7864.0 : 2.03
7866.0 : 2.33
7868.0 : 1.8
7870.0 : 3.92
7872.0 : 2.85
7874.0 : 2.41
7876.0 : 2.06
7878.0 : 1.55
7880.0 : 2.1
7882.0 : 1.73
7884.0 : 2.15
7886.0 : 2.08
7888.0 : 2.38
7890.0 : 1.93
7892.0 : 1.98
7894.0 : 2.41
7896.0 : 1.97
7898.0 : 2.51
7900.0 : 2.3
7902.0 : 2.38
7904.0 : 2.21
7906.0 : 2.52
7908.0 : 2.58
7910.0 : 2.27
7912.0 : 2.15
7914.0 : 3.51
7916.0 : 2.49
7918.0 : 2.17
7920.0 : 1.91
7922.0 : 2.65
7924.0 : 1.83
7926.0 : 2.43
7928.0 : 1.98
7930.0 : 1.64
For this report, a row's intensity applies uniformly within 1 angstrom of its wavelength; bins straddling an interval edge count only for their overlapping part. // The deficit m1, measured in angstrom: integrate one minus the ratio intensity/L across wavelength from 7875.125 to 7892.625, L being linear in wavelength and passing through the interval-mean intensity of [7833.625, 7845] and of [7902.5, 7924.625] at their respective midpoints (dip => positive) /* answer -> 2.0 angstrom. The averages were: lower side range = 2.03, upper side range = 2.4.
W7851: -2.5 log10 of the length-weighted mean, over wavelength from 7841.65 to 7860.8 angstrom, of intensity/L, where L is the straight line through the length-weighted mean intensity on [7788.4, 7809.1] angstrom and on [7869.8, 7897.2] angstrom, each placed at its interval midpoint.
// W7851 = 0.040 mag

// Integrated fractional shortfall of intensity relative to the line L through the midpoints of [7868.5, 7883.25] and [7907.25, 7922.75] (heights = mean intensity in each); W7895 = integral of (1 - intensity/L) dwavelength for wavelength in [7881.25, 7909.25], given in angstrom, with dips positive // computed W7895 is 2.08 angstrom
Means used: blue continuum 2.35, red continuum 2.46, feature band 2.23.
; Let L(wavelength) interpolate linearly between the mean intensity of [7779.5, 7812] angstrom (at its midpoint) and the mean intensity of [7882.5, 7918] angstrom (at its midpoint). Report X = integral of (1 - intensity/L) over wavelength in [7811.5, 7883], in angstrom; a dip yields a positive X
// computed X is 3.0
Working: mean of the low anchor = 2.33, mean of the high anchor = 2.33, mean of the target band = 2.23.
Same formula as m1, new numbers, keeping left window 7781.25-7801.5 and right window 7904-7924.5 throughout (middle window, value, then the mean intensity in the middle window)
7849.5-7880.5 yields 1.11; 2.28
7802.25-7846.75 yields 1.52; 2.25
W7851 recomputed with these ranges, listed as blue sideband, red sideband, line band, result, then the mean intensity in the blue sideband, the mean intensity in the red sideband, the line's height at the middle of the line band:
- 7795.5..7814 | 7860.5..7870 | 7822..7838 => 0.102 mag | 2.43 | 2.37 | 2.4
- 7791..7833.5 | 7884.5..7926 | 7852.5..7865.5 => 0.089 mag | 2.37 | 2.31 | 2.34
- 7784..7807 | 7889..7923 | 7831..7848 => 0.106 mag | 2.33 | 2.35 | 2.34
